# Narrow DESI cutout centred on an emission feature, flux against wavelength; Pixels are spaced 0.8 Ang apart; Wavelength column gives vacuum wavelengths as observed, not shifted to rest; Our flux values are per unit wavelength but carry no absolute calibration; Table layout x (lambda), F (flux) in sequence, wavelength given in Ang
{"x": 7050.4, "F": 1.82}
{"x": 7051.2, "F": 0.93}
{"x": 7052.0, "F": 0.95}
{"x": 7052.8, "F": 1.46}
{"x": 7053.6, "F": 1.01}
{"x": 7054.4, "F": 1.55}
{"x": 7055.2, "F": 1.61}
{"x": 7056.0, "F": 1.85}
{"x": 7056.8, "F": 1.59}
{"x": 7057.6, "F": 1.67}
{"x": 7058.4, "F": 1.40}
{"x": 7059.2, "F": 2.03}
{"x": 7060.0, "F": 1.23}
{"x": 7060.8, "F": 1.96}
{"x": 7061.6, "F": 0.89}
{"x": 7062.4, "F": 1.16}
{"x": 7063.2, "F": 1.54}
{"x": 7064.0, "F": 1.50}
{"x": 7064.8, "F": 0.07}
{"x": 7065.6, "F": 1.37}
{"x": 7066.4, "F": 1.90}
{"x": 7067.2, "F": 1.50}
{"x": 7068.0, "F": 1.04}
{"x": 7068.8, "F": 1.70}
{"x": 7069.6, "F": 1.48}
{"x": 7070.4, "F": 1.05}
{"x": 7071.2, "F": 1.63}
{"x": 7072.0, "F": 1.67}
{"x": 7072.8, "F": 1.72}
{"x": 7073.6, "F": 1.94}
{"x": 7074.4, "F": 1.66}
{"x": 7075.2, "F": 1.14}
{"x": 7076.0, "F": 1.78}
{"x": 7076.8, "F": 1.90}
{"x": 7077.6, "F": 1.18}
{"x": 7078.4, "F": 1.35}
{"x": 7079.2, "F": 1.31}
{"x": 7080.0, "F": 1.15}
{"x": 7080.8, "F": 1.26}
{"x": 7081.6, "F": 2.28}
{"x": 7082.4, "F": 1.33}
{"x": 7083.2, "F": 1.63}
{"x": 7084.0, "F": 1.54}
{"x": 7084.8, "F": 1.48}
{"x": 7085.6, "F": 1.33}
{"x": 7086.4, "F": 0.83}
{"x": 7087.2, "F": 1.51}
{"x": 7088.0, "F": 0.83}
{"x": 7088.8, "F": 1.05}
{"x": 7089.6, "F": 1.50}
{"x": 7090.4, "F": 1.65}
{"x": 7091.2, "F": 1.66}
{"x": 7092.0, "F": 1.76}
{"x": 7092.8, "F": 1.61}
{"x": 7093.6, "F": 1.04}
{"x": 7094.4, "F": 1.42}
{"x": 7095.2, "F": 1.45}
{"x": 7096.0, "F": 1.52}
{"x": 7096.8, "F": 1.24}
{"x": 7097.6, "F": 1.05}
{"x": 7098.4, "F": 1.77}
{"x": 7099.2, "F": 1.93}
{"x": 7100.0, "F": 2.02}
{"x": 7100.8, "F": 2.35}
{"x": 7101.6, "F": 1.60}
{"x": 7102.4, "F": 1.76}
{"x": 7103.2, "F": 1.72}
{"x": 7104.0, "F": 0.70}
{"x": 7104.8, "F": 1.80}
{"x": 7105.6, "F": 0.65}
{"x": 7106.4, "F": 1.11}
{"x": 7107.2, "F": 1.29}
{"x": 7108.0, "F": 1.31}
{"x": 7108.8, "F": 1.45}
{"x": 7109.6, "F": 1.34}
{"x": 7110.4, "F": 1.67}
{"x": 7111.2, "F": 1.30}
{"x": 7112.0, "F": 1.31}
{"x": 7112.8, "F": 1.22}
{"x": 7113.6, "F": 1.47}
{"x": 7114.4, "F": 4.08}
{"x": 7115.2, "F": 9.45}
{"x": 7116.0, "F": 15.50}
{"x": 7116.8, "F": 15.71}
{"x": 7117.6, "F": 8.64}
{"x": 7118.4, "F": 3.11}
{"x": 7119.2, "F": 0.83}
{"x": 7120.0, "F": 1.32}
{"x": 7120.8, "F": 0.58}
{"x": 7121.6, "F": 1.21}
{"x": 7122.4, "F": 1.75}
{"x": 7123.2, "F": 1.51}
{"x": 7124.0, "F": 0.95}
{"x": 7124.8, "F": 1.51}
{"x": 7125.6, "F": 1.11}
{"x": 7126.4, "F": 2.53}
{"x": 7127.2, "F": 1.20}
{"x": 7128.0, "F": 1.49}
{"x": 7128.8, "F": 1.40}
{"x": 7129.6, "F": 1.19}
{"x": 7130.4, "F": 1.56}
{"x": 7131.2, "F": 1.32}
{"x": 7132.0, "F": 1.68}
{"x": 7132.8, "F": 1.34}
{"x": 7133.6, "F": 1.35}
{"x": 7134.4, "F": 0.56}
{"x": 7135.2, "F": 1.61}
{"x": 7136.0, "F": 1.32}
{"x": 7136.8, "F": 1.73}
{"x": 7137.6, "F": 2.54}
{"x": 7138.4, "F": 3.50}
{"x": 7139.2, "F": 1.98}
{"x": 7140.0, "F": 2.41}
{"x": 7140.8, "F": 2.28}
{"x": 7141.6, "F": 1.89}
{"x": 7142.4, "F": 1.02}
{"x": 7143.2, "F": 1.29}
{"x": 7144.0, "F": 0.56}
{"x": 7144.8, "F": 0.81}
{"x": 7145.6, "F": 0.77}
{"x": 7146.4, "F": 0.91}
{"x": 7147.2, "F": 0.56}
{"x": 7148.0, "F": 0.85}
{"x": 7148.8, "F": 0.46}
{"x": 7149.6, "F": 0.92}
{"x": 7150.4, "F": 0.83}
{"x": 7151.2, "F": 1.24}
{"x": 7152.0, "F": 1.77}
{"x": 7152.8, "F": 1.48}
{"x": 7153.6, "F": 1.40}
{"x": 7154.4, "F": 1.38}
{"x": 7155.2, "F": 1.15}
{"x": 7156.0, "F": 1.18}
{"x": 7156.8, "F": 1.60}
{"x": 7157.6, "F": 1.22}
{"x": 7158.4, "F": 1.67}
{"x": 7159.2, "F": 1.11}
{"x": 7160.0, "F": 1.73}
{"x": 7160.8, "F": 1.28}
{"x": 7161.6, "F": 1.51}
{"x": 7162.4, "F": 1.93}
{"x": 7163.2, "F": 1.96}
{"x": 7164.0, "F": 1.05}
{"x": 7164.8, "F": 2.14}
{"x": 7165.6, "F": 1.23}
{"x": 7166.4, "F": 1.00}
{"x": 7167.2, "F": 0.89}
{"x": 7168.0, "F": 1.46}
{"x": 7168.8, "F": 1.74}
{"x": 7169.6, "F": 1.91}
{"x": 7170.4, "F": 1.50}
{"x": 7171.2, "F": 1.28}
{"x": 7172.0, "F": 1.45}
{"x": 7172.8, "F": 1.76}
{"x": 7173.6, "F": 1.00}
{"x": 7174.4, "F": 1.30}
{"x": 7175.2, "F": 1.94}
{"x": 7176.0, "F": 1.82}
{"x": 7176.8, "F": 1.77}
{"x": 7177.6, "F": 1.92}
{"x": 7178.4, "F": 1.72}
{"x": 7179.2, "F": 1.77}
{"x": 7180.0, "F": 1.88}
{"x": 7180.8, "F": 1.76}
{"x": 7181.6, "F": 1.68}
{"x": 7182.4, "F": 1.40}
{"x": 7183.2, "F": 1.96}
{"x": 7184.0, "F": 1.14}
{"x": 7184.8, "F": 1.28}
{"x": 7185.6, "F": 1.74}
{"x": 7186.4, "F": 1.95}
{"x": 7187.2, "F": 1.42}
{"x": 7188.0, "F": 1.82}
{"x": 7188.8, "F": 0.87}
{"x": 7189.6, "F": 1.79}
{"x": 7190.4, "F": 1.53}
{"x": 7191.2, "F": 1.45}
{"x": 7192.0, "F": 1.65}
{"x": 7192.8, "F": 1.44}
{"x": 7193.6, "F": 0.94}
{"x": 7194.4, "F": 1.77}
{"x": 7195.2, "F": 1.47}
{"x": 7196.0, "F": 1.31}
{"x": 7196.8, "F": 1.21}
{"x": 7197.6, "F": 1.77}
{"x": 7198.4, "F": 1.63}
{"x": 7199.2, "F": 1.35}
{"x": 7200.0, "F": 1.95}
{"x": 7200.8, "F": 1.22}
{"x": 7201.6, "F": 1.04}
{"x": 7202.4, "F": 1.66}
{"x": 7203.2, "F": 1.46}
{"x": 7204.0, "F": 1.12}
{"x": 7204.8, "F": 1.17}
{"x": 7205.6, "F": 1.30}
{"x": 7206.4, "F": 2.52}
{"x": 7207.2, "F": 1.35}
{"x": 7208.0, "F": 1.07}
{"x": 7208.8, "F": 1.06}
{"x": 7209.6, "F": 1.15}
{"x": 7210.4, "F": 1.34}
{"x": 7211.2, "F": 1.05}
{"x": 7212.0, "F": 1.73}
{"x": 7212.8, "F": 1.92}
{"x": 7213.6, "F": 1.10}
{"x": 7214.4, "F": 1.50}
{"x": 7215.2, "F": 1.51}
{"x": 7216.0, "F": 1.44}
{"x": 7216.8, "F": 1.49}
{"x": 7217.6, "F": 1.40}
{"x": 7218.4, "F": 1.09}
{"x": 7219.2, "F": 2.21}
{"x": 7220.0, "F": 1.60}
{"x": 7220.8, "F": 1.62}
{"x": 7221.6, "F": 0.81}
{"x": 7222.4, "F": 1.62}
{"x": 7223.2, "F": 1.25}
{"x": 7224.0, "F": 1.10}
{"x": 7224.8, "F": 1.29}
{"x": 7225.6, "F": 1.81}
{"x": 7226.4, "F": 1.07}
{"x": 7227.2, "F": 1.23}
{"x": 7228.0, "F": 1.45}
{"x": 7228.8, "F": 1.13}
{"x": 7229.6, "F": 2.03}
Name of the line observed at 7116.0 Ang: H-alpha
